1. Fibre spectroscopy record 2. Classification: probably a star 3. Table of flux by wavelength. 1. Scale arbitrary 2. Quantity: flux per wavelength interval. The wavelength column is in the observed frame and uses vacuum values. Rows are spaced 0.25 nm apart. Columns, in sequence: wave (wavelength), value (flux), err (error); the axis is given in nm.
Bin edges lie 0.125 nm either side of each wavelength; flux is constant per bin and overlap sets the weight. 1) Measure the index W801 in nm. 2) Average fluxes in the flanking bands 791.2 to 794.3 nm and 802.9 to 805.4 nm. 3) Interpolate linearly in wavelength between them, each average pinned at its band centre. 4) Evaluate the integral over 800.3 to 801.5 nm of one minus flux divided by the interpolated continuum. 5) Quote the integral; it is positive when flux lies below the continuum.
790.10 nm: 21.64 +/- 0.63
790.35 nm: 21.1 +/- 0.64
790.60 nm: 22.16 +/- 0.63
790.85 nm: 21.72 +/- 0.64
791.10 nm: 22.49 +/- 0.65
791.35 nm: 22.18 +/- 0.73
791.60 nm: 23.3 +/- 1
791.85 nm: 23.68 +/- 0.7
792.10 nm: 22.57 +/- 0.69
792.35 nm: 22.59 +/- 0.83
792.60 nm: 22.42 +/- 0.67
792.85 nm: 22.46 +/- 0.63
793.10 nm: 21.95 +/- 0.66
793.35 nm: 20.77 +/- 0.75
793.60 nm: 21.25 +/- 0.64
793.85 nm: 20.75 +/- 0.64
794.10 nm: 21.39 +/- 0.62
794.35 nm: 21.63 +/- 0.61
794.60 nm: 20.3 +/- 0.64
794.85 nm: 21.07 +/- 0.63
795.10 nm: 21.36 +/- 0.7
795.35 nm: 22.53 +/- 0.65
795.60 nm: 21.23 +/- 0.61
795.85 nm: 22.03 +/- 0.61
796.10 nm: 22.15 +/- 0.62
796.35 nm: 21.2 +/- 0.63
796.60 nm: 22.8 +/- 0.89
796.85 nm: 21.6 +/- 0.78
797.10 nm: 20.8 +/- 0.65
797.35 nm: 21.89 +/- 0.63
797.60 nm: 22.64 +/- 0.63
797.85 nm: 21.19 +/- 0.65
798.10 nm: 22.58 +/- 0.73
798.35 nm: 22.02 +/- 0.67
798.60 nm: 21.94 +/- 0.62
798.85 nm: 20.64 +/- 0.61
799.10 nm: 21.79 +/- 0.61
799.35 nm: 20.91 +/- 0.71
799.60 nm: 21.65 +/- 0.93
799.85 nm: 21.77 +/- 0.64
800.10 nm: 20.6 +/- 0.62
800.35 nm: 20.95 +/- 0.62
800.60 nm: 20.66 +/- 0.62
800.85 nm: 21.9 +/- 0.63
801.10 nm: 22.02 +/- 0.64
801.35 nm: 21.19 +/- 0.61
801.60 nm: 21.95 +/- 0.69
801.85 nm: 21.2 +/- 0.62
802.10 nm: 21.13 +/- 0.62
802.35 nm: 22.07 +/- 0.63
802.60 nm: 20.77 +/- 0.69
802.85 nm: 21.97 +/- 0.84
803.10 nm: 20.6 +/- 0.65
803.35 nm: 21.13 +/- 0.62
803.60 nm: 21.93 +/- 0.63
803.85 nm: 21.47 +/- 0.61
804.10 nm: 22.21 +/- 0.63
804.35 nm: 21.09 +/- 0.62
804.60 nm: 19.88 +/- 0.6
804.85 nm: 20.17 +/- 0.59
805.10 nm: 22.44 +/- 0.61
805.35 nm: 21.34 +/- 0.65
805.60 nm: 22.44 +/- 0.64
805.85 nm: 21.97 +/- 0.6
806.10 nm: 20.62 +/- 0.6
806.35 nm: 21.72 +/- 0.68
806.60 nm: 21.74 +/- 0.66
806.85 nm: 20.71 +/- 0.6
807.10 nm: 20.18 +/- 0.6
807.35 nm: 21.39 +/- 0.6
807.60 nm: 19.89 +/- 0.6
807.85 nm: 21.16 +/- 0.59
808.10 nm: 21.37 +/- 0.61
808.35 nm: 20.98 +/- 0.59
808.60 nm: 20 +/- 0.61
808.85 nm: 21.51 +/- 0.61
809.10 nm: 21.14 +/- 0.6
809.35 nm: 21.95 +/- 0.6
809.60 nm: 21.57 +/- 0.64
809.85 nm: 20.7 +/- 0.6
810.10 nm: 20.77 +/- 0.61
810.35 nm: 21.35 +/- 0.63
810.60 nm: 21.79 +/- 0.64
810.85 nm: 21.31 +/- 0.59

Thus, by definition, 0.01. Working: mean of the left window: 22.1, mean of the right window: 21.2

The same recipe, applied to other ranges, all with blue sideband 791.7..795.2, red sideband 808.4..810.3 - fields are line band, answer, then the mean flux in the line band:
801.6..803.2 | 0.00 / 21.4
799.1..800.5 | 0.02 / 21.2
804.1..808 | 0.01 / 21.2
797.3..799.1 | -0.02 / 21.8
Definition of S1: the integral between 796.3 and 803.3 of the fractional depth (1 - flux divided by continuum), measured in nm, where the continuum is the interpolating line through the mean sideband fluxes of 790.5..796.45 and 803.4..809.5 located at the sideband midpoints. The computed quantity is 0.02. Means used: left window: 21.9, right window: 21.2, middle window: 21.5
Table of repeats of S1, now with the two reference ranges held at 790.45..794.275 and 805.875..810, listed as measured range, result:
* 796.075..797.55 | 0.003 nm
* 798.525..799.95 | 0.014 nm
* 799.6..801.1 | 0.020 nm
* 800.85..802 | -0.006 nm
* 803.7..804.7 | 0.005 nm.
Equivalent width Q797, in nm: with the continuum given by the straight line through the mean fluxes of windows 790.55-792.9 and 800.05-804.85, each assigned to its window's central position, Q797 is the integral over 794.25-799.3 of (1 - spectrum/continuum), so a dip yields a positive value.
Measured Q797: 0.07 nm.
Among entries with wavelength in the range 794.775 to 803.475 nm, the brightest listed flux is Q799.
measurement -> 22.8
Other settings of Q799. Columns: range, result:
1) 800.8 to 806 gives 22.44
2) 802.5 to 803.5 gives 21.97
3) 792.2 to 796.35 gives 22.59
